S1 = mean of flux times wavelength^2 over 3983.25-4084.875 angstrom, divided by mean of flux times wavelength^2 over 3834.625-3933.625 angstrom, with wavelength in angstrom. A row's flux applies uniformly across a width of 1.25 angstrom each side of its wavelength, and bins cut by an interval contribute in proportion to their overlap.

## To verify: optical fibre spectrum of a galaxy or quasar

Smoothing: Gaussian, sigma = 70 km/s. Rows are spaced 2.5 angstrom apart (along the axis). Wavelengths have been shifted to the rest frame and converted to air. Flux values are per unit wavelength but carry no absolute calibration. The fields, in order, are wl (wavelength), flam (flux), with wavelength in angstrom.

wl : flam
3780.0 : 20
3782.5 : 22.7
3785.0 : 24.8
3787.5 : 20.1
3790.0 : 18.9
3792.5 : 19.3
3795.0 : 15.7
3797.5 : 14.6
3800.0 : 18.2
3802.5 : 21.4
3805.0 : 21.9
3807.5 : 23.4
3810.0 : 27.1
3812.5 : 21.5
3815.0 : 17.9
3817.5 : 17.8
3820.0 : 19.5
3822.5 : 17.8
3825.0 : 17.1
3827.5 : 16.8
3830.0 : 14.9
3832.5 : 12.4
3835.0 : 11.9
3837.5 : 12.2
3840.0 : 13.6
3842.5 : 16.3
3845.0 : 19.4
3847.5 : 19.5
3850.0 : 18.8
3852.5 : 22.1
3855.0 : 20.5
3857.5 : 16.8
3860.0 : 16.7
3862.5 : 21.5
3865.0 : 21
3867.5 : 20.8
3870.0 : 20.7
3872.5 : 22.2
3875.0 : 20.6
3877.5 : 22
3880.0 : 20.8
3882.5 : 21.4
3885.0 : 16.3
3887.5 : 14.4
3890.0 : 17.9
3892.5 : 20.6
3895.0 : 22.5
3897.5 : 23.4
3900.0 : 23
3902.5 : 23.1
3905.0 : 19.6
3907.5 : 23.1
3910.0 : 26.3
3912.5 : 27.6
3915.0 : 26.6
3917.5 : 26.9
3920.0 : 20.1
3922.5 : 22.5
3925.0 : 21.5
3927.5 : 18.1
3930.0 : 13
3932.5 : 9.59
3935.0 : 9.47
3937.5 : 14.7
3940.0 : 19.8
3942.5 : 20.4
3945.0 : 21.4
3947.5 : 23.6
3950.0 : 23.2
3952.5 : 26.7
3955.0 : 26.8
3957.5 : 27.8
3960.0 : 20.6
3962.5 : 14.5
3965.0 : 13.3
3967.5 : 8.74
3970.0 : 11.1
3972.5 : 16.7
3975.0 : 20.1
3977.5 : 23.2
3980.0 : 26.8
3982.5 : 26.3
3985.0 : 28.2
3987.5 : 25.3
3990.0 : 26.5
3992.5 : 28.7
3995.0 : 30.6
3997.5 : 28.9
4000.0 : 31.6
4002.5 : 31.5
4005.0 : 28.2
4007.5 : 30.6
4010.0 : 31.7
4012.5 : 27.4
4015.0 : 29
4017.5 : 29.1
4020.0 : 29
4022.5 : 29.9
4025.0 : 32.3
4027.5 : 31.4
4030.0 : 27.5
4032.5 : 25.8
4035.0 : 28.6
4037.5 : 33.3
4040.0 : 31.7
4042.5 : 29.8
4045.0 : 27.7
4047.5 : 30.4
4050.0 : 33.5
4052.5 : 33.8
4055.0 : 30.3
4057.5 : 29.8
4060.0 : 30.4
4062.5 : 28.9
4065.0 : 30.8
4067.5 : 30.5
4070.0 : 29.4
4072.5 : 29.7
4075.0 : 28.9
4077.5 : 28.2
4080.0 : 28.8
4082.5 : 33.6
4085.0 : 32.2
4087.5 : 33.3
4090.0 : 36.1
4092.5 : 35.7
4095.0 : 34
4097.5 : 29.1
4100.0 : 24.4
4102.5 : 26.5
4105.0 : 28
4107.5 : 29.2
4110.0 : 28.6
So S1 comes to 1.61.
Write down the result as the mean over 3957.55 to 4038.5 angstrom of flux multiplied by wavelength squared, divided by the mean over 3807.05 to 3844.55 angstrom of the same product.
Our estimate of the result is 1.6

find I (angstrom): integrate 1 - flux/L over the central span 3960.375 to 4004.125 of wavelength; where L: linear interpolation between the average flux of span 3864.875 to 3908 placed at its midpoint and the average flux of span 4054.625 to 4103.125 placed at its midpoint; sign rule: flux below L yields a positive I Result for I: 4.63 angstrom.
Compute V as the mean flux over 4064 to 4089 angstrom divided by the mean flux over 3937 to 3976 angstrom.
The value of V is 1.57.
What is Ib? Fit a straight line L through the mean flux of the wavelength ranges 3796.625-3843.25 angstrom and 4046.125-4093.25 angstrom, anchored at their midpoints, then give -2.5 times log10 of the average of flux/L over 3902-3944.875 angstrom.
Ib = 0.155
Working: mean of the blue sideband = 17.7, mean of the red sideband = 31.2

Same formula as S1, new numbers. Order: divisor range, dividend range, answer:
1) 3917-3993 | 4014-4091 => 1.57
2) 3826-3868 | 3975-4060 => 1.84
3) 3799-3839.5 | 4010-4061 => 1.85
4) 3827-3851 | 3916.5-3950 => 1.26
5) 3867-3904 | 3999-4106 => 1.60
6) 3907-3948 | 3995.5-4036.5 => 1.53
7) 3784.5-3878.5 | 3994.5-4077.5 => 1.77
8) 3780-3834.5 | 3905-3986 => 1.15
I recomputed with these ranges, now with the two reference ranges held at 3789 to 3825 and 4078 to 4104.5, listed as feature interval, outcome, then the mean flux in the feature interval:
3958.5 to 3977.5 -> 7.6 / 15.7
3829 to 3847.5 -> 5.4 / 14.7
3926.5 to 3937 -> 5.1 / 12.6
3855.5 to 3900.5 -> 4.7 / 20.1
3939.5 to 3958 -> 1.2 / 23.7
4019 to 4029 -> -0.8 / 30.6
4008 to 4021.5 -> -0.6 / 29.3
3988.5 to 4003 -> -1.2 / 29.5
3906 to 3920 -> -0.9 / 25.4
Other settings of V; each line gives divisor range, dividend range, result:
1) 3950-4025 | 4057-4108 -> 1.20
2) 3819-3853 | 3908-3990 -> 1.26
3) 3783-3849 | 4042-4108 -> 1.67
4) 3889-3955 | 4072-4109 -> 1.45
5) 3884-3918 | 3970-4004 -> 1.17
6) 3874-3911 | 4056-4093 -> 1.48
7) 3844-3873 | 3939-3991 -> 1.08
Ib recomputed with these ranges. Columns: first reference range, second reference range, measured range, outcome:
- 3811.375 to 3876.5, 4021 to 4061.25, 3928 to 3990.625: 0.27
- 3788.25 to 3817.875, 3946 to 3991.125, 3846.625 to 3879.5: 0.01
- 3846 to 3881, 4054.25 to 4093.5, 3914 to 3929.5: 0.05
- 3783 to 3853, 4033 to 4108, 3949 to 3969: 0.24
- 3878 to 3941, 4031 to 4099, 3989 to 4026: -0.11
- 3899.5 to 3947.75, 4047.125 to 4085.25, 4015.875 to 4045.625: -0.06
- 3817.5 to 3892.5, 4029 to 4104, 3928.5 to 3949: 0.36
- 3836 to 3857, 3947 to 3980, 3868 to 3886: -0.13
